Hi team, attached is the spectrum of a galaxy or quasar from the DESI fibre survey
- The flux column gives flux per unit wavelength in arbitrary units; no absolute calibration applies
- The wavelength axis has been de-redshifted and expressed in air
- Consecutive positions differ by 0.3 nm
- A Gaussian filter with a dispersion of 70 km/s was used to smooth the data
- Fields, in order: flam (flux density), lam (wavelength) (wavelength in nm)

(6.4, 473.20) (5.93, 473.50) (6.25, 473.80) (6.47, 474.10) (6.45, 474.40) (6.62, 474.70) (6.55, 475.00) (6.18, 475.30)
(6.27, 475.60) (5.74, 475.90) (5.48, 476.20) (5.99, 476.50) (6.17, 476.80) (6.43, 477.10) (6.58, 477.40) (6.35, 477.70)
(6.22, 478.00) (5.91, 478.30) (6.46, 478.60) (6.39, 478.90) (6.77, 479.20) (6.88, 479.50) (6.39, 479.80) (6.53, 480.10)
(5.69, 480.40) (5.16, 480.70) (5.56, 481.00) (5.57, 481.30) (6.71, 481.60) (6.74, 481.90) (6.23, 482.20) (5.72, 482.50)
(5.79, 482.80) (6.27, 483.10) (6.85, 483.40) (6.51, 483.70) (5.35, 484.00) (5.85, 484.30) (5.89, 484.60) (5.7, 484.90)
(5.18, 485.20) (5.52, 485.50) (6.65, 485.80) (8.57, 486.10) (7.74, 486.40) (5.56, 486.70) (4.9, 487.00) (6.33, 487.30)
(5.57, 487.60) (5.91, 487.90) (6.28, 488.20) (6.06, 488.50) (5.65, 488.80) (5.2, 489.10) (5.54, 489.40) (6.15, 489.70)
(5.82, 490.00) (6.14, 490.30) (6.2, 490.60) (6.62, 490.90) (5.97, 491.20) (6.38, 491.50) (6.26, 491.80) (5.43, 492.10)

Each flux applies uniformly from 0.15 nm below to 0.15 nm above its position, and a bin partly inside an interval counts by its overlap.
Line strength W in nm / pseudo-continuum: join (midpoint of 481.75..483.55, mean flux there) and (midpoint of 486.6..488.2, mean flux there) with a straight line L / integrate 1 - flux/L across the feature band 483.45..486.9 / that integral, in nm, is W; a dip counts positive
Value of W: -0.15 nm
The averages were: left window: 6.27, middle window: 6.23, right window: 5.72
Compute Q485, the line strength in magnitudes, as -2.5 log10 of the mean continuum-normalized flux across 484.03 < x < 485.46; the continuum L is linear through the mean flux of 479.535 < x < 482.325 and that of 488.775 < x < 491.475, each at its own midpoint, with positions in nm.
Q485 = 0.08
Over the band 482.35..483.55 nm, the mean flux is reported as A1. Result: 6.16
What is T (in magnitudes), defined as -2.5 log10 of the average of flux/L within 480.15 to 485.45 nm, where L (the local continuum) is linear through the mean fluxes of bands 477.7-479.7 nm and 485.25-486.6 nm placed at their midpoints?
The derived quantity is 0.13 mag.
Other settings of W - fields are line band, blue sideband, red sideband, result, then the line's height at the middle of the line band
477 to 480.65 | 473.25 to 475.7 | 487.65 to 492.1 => -0.063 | 6.24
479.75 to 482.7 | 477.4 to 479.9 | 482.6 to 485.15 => 0.094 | 6.21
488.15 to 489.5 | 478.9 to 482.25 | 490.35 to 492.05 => 0.110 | 6.22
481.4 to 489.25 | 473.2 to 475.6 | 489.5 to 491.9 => 0.167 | 6.23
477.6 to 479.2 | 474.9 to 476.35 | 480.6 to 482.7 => -0.083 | 6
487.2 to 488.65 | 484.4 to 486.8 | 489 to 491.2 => 0.033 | 6.16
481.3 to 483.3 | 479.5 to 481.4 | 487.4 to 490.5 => -0.107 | 5.89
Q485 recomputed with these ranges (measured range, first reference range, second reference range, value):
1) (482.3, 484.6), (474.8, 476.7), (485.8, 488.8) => 0.03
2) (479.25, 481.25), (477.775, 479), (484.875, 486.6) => 0.05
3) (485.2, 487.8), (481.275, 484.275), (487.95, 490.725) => -0.05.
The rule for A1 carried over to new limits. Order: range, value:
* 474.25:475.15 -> 6.54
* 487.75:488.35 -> 6.09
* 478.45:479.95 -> 6.58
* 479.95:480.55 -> 6.11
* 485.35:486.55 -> 7.12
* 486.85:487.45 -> 5.62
